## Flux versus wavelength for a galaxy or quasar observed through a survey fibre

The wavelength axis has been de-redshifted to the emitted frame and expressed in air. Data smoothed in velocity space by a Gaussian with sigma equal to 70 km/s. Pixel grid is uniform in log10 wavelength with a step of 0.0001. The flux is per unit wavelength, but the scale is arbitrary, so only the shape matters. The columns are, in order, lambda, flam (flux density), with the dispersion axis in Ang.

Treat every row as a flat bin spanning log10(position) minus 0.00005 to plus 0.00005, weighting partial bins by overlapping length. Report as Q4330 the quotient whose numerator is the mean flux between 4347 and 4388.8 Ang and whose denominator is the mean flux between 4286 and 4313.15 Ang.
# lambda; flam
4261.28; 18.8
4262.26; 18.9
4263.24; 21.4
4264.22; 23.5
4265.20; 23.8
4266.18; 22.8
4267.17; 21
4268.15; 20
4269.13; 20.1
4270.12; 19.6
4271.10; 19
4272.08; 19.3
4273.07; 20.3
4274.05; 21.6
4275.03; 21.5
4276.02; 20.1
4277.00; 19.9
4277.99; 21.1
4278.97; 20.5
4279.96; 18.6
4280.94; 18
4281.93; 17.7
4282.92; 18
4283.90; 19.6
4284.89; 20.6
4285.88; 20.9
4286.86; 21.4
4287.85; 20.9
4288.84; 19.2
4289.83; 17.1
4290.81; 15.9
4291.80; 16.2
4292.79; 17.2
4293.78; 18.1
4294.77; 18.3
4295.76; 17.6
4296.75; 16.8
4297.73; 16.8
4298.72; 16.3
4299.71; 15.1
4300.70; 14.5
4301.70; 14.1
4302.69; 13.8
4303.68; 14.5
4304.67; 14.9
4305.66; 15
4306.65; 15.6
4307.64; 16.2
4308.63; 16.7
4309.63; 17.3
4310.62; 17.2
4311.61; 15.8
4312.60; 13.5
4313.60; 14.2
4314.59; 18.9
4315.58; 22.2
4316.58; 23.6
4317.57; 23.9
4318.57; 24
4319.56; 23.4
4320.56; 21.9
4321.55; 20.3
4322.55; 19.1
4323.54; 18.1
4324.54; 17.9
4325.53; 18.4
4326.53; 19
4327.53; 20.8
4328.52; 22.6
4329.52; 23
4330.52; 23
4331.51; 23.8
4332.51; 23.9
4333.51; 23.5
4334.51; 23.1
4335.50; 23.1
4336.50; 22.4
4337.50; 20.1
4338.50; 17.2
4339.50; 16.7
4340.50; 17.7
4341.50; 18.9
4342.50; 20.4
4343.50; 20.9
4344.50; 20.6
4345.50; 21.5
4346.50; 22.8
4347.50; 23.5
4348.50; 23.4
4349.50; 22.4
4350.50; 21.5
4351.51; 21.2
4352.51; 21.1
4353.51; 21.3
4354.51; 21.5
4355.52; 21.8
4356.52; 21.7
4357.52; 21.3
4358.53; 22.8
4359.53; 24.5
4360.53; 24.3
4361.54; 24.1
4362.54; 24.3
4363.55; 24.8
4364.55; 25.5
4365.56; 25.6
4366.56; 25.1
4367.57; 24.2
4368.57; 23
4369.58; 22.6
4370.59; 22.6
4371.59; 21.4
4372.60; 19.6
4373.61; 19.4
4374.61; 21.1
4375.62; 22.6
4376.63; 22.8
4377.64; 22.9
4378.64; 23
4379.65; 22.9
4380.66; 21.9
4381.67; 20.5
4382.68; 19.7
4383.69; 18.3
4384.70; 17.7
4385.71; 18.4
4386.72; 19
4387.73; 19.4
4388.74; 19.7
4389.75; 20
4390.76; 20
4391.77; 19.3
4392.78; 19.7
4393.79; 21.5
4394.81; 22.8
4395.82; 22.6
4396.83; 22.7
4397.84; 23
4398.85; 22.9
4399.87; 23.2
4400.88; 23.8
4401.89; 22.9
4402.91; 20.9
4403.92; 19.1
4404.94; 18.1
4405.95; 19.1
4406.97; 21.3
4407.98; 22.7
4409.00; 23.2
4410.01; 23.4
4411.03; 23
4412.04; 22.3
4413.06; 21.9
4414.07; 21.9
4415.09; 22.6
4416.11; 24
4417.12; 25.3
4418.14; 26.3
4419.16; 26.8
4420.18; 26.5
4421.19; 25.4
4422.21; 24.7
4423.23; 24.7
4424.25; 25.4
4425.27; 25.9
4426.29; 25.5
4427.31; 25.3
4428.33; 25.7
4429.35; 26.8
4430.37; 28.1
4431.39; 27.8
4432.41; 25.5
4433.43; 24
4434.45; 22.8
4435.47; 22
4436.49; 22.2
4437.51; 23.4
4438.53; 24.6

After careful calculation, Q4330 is 1.33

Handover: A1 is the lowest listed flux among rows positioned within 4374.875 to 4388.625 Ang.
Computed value 17.7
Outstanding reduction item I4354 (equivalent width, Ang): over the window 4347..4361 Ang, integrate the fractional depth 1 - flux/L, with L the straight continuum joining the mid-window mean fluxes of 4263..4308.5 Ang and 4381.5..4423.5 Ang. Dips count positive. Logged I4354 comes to -1.2 Ang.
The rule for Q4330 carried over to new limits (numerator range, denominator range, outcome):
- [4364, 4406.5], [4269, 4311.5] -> 1.20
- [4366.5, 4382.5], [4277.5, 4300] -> 1.20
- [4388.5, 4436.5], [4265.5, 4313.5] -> 1.29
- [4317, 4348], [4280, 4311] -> 1.23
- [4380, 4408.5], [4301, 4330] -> 1.12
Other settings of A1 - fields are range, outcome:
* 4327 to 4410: 16.7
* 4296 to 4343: 13.5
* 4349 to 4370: 21.1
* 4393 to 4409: 18.1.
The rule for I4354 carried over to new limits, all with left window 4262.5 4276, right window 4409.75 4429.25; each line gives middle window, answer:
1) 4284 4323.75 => 7.1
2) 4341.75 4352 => 0.5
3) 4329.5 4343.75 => 0.9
